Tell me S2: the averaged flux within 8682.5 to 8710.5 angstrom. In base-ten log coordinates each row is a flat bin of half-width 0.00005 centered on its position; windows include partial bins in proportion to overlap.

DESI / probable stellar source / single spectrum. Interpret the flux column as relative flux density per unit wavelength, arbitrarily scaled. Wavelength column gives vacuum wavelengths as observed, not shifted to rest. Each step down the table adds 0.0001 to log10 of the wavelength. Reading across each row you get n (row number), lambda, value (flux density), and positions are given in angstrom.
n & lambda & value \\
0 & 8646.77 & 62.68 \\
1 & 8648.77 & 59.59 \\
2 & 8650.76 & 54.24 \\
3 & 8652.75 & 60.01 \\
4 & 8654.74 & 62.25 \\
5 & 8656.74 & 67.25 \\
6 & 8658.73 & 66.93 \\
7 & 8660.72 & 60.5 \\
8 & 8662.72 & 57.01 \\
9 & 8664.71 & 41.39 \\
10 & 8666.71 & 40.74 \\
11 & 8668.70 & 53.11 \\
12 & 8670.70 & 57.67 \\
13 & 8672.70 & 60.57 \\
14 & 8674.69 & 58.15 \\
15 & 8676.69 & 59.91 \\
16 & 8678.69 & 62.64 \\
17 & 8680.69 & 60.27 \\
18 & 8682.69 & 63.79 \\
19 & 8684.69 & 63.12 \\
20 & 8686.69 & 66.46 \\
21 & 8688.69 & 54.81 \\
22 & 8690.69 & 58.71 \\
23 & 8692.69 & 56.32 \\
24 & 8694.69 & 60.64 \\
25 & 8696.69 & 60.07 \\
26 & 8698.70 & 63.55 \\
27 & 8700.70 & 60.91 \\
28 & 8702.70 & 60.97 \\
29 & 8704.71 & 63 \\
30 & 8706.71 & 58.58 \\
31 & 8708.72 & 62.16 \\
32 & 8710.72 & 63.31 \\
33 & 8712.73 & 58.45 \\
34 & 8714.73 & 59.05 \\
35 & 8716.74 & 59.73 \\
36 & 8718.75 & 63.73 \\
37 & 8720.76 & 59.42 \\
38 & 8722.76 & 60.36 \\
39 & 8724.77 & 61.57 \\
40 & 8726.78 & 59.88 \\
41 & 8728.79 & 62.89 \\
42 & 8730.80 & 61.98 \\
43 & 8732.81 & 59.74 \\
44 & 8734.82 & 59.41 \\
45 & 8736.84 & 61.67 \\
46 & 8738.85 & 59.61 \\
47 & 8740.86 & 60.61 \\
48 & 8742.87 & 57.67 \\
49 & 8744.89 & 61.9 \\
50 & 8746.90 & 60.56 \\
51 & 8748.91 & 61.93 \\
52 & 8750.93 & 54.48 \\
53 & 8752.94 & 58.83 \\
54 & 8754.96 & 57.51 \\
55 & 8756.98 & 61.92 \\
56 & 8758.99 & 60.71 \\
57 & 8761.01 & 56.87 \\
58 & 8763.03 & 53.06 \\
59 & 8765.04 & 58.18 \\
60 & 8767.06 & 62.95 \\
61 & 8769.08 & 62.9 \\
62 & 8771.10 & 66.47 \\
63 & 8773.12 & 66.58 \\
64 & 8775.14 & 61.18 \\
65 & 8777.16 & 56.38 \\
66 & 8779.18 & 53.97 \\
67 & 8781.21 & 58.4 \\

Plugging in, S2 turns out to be 60.9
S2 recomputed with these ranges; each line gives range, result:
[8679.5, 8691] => 61.4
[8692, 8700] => 60.3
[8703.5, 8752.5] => 60.5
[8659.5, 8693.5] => 57.4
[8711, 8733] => 60.7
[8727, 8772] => 60.1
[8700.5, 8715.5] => 60.8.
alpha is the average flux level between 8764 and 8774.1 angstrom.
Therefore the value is 63.4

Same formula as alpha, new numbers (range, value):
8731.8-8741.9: 60.2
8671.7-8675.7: 59.4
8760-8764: 54.9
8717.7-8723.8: 61.2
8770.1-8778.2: 62.6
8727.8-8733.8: 61.5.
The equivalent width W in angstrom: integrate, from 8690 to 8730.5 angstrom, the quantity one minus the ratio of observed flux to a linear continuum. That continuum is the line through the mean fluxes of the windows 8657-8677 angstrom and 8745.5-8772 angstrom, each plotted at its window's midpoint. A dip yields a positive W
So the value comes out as -2.1 angstrom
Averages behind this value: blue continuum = 55.9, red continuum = 59.7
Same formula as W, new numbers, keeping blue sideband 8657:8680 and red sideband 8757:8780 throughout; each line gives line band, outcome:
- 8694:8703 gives -0.6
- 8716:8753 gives -0.9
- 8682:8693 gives -0.7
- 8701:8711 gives -0.6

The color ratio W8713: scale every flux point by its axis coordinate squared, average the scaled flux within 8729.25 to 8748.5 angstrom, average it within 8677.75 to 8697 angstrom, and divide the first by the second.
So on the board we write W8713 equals 1.0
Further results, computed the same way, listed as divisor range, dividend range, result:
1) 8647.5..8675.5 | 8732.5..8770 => 1.06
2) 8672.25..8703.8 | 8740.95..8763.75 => 0.98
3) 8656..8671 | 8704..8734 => 1.12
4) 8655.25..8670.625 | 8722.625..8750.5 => 1.11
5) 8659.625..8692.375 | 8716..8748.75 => 1.07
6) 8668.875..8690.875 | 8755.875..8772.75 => 1.02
